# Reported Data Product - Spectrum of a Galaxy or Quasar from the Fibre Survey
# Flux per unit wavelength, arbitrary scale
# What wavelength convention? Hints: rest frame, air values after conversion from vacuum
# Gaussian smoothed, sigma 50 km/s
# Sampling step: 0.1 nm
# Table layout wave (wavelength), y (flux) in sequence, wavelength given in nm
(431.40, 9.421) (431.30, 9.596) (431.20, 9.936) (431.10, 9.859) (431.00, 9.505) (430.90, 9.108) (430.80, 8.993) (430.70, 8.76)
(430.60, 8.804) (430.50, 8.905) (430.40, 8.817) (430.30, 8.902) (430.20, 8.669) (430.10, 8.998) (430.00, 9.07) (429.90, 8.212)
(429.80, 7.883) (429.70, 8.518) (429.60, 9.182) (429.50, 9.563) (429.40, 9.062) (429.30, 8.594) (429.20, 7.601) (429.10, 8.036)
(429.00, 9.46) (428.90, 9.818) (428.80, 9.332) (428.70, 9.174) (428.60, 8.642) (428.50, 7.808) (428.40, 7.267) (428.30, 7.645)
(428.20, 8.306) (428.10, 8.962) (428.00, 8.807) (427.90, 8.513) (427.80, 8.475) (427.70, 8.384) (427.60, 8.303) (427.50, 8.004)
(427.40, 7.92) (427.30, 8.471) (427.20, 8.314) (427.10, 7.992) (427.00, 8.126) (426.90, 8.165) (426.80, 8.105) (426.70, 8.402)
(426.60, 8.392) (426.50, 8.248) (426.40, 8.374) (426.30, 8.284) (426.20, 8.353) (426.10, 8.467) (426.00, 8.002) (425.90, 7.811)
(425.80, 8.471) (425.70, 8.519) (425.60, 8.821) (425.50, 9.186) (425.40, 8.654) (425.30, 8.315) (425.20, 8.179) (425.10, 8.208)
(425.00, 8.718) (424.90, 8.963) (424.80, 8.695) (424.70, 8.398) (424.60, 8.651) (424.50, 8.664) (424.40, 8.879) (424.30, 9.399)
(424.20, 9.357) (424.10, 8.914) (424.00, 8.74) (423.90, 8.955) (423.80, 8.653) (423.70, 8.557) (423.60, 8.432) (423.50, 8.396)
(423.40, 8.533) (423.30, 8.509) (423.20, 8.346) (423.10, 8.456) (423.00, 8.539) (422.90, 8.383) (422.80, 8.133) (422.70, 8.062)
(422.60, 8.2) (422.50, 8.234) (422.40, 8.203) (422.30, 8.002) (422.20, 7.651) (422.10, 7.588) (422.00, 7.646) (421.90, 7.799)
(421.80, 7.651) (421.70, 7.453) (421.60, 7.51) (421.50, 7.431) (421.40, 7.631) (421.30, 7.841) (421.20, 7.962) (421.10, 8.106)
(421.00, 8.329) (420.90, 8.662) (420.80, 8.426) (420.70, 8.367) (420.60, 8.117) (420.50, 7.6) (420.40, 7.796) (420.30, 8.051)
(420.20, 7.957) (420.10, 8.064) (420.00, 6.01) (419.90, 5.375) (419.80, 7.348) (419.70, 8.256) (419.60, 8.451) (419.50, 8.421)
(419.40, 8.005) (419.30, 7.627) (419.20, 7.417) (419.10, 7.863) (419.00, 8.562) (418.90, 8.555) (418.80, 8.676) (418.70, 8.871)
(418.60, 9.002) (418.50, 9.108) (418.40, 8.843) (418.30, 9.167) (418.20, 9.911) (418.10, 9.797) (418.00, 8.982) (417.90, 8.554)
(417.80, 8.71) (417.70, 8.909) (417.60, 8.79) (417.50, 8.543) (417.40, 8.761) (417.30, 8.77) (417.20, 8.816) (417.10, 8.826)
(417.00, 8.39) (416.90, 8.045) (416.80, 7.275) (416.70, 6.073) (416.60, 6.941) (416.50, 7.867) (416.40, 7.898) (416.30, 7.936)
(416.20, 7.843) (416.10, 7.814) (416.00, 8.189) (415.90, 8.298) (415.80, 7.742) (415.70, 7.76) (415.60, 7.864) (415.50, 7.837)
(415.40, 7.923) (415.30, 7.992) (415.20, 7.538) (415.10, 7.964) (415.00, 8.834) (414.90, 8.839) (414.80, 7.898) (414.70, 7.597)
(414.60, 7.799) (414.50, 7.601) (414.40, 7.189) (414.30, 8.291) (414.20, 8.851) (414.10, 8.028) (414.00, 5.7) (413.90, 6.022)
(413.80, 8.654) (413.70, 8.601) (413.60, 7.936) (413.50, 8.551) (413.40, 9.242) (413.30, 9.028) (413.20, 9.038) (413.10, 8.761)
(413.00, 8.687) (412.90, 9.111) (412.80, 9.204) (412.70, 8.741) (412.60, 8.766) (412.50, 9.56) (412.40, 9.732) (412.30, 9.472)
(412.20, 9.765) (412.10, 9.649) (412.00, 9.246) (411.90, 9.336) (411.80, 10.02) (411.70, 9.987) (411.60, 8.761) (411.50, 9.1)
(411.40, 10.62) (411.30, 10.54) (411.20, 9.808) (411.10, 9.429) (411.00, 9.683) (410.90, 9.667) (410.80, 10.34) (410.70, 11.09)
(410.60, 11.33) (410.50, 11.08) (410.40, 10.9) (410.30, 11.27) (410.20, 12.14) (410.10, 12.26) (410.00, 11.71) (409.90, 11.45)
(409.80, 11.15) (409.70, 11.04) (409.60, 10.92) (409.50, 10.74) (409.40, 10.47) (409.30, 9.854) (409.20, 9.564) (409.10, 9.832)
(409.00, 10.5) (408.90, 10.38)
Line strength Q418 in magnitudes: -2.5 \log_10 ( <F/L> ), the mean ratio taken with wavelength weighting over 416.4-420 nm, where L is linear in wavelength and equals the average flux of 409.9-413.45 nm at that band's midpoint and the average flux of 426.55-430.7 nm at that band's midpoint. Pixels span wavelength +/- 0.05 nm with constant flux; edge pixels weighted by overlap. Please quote 0.14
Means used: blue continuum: 9.94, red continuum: 8.53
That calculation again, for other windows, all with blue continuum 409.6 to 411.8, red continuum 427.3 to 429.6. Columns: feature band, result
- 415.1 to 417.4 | 0.25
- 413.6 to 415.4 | 0.28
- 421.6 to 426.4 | 0.08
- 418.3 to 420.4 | 0.19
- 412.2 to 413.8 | 0.16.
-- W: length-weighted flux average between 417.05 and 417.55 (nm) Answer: 8.74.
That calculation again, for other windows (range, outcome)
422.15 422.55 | 8.02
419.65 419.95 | 6.99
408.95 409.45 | 10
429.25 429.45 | 8.83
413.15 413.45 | 9.1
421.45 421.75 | 7.46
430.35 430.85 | 8.86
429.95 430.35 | 8.91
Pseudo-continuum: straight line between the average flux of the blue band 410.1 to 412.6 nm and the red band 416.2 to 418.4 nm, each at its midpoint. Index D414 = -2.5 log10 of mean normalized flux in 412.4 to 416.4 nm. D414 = 0.13 mag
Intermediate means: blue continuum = 10.1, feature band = 8.2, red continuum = 8.42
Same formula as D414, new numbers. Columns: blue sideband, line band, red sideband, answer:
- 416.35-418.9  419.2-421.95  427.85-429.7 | 0.11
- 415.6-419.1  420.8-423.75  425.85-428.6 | 0.03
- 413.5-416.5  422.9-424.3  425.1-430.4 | -0.05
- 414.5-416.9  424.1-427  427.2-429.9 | -0.02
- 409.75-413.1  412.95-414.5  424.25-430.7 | 0.21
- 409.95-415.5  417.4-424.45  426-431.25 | 0.08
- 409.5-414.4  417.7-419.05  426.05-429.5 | 0.02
